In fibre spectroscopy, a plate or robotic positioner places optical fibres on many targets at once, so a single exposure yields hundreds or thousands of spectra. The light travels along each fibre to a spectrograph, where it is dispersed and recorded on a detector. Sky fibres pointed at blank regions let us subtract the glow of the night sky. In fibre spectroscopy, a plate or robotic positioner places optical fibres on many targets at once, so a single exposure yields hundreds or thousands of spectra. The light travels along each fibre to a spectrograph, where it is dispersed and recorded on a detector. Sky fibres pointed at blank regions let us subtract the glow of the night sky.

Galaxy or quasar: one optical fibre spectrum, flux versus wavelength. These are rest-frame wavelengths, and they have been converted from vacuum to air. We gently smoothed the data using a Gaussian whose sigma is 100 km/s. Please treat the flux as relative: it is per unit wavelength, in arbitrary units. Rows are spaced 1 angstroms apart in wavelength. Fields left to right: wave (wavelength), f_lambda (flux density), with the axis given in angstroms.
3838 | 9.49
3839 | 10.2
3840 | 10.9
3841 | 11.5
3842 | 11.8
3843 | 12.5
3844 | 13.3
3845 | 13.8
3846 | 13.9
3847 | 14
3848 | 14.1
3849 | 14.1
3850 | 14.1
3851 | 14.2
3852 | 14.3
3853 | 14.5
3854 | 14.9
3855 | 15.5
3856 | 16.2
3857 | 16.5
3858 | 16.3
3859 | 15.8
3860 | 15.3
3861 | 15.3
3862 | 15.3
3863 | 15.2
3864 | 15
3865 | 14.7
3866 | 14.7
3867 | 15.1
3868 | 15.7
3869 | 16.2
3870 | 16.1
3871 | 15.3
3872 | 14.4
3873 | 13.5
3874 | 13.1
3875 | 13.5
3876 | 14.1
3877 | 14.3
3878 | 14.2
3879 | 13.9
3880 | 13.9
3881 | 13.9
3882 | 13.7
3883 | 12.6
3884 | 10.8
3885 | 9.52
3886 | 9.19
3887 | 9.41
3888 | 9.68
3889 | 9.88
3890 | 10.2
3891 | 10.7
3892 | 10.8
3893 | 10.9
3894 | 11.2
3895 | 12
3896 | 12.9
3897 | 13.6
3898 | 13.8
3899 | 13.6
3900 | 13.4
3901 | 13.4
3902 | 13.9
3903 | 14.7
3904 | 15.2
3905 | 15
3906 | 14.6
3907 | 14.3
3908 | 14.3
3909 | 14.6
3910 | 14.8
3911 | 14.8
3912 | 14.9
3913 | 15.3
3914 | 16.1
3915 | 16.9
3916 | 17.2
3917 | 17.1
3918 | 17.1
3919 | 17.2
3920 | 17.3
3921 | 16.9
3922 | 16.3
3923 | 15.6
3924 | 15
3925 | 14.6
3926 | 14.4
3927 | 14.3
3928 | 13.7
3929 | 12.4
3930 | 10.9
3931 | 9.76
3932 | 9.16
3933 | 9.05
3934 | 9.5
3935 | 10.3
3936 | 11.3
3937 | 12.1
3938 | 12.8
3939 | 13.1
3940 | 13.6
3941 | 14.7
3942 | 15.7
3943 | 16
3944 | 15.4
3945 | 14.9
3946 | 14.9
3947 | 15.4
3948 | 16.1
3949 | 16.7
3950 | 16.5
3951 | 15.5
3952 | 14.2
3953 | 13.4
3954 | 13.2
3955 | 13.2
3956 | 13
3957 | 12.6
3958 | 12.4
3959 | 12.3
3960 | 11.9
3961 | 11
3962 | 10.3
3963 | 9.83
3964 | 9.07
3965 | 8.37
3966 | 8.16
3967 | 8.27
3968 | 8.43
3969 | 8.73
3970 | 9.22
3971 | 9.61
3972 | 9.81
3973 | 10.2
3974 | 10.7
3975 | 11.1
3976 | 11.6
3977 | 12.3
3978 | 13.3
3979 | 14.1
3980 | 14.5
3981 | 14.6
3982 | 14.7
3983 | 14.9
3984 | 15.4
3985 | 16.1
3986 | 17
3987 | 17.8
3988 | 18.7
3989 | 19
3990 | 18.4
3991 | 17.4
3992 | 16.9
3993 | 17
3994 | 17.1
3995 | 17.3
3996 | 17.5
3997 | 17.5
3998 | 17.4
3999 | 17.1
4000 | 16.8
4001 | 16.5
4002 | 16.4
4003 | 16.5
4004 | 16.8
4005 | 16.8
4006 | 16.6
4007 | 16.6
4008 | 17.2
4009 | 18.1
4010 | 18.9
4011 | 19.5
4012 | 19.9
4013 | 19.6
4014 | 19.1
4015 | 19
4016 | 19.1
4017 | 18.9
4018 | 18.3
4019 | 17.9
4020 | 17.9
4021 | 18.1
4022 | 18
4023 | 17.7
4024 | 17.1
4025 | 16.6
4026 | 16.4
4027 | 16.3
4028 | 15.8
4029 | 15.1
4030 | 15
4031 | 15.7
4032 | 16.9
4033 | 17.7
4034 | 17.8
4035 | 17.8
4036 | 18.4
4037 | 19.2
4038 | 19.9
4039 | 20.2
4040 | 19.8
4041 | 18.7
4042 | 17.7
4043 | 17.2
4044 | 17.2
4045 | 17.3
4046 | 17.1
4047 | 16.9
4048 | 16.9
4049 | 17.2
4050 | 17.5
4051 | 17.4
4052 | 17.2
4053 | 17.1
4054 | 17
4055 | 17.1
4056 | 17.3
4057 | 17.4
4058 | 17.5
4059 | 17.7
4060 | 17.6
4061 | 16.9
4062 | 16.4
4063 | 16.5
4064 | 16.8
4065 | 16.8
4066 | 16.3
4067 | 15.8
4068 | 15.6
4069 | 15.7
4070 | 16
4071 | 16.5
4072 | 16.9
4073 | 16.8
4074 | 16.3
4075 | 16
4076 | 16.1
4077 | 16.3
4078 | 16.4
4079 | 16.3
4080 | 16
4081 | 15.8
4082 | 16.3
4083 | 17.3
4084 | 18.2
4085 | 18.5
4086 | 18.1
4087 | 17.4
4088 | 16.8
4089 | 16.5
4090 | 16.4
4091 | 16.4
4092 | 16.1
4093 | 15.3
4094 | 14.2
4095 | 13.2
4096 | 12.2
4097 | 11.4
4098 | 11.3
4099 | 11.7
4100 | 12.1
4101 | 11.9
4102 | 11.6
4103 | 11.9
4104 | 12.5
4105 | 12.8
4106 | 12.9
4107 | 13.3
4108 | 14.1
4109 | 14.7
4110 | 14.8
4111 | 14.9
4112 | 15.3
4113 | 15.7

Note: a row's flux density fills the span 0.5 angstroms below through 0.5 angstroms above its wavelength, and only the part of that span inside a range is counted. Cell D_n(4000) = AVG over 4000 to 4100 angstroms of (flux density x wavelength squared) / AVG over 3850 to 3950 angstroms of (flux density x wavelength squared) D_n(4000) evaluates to 1.3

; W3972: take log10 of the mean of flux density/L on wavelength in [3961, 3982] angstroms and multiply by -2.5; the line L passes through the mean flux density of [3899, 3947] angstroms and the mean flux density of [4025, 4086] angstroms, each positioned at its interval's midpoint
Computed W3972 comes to 0.38 mag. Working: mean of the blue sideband 14.2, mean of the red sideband 17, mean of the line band 10.7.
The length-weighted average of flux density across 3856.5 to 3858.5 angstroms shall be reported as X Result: 16.4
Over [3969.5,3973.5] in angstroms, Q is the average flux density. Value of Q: 9.71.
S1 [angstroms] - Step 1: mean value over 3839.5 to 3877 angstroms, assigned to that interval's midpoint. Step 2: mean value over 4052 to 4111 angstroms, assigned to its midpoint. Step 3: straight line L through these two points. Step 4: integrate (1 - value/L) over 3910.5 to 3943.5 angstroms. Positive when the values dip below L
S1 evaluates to 1.5 angstroms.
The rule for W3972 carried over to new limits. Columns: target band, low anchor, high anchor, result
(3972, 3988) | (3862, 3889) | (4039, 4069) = 0.13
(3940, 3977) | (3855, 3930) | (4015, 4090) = 0.24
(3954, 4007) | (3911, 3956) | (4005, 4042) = 0.17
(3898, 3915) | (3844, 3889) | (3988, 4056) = 0.03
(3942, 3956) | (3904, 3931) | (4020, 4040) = 0.05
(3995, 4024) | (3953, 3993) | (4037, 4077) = -0.21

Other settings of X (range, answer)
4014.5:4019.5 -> 18.6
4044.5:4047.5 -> 17.1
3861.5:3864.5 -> 15.2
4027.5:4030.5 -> 15.3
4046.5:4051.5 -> 17.2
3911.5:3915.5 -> 15.8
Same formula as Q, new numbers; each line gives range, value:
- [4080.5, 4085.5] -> 17.2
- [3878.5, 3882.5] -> 13.9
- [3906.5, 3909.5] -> 14.4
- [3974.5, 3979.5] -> 12.5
